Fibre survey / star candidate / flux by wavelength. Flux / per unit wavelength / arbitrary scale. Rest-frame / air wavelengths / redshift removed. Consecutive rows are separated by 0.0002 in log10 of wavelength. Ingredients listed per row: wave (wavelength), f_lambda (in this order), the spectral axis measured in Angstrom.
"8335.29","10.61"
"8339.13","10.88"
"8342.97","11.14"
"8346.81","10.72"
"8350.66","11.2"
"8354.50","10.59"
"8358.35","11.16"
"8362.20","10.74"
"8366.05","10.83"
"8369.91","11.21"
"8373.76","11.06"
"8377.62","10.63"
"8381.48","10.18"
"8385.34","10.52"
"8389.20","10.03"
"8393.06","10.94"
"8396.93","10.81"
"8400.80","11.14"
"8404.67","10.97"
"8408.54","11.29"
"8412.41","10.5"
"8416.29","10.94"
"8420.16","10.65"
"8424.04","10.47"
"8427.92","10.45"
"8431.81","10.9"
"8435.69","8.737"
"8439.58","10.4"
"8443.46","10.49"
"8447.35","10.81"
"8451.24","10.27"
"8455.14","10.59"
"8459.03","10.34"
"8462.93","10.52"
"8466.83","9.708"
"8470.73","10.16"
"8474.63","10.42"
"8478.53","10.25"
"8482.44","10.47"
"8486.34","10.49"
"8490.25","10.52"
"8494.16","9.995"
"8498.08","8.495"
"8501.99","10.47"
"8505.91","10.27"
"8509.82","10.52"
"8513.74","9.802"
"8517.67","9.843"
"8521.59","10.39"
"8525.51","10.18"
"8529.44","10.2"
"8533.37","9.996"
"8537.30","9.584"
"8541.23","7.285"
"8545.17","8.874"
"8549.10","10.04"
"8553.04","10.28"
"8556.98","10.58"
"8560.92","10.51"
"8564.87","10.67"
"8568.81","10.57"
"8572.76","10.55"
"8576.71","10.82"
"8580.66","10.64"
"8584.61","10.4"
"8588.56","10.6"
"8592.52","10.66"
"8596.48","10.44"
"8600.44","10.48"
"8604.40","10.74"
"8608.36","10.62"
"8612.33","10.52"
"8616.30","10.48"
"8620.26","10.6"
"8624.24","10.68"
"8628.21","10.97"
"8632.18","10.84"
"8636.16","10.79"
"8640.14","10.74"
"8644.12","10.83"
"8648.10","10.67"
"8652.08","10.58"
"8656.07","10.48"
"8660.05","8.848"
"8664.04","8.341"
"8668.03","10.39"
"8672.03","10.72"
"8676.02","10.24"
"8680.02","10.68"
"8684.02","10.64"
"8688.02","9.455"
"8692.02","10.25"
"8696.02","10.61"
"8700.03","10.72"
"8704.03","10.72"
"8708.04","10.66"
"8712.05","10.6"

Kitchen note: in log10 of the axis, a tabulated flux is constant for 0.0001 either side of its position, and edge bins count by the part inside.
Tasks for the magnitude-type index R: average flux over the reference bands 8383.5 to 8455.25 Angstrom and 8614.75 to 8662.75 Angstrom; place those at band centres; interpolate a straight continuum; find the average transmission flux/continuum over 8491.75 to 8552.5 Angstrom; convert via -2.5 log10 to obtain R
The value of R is 0.09 mag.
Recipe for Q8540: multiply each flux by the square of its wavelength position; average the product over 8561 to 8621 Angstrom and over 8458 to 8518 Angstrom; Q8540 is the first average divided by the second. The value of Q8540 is 1.07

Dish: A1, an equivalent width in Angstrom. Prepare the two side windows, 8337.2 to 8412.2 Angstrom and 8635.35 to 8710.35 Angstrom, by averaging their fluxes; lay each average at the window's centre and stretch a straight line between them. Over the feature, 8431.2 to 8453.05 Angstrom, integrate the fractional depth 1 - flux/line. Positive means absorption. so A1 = 1.0 Angstrom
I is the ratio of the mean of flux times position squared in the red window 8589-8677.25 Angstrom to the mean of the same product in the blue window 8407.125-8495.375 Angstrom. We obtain 1.0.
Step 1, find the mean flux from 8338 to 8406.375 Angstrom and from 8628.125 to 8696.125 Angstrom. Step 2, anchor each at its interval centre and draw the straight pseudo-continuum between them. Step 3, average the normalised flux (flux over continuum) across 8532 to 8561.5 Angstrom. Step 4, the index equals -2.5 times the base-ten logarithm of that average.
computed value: 0.10 mag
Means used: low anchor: 10.8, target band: 9.6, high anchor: 10.3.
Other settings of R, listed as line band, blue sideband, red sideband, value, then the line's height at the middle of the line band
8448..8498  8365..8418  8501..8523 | 0.01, 10.4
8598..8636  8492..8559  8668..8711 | -0.05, 10.2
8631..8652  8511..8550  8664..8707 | -0.06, 10.1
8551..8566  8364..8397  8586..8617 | 0.01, 10.6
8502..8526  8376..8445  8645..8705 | 0.02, 10.4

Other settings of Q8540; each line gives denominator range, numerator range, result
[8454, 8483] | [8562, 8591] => 1.06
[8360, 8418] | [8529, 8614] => 0.99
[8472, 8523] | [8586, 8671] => 1.06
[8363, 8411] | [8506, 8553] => 0.93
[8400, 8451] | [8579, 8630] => 1.05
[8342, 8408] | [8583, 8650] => 1.04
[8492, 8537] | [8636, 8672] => 1.05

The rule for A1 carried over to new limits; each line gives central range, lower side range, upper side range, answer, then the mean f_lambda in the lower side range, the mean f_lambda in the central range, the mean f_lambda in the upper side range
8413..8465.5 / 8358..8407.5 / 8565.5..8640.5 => 1.6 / 10.8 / 10.4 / 10.6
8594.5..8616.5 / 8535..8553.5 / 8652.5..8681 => -2.3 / 9.14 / 10.6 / 9.96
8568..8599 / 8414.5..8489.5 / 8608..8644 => 0.1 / 10.4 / 10.6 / 10.7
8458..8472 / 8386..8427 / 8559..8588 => 0.7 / 10.8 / 10.2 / 10.6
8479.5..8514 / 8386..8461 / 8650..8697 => 1.0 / 10.6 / 10.1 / 10.1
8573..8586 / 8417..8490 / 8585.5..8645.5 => 0.0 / 10.4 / 10.6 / 10.7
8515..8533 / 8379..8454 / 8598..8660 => 0.8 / 10.6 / 10.1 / 10.6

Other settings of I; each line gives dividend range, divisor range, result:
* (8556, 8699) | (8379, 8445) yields 1.04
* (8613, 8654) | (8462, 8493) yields 1.08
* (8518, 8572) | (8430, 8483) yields 0.99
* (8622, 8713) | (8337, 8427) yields 1.03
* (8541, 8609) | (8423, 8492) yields 1.03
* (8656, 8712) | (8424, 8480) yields 1.05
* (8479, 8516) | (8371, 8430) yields 0.97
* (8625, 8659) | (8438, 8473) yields 1.08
